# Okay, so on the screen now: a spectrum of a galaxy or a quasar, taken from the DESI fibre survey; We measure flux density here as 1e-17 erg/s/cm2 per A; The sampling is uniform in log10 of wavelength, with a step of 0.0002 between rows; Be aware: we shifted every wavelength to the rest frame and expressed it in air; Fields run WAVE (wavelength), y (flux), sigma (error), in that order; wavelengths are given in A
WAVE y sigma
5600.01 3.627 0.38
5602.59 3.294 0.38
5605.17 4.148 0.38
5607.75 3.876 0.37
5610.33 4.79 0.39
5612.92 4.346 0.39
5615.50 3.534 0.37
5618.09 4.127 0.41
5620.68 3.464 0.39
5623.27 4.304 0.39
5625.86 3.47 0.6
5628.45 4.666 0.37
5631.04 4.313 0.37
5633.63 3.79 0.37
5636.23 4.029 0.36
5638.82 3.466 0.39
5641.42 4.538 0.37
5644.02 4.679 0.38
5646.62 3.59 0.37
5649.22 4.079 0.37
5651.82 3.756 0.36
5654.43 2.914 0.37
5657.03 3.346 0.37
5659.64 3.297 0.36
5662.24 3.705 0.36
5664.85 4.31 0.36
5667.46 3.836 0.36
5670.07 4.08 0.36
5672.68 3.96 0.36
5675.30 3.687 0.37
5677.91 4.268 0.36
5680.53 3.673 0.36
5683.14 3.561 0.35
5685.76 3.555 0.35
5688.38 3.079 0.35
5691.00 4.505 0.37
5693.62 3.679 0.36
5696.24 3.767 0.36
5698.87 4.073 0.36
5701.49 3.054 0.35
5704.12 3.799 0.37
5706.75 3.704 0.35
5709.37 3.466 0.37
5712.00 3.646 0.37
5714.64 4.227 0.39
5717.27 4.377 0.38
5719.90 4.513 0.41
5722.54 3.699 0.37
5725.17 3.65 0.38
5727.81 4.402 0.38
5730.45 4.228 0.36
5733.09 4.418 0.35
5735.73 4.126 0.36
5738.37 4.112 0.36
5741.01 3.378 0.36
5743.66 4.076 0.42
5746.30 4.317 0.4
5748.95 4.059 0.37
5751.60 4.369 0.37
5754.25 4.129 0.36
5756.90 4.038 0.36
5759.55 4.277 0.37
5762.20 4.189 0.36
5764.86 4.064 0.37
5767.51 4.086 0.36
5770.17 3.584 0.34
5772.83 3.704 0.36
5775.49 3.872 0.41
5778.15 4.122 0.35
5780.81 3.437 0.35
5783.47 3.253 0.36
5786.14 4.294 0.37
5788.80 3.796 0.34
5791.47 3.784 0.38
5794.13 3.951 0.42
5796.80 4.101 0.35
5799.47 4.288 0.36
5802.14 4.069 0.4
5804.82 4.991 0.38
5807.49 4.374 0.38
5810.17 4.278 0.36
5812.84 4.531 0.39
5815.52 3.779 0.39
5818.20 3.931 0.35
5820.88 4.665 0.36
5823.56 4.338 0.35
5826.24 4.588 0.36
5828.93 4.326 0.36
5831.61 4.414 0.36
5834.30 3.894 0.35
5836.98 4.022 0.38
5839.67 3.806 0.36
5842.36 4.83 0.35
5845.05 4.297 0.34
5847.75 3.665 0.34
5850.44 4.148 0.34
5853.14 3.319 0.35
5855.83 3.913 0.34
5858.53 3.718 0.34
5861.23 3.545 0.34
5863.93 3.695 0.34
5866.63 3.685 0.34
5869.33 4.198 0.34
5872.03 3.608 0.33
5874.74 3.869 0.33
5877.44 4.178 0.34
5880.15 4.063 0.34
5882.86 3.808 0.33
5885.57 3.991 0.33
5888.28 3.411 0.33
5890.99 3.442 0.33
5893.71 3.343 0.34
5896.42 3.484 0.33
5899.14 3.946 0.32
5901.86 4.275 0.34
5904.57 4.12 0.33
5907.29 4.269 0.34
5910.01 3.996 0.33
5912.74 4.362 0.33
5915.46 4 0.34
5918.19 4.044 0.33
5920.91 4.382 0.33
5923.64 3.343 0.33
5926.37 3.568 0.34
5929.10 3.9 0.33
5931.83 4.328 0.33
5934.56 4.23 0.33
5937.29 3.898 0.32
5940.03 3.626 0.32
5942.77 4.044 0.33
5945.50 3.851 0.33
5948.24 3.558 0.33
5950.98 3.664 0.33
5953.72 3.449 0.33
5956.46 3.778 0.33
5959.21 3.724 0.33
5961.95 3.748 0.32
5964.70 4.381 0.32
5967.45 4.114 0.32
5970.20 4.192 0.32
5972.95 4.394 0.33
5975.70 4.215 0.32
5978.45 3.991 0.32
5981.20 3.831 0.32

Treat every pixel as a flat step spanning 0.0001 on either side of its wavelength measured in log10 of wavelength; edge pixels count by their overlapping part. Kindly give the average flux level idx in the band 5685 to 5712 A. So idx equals 3.67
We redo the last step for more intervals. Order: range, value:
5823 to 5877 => 3.99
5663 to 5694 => 3.85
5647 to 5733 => 3.82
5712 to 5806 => 4.05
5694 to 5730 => 3.88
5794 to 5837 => 4.28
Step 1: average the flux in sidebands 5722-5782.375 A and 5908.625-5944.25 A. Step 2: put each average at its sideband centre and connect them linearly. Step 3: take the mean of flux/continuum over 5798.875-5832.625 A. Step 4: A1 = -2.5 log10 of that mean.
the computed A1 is -0.09 mag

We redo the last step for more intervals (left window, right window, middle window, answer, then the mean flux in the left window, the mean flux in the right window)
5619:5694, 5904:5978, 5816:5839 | -0.085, 3.85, 3.97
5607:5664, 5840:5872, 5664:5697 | 0.021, 3.92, 3.89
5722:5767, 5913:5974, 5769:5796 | 0.076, 4.1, 3.92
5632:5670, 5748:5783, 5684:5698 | 0.044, 3.82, 3.98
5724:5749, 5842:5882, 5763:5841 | -0.028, 4.08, 3.89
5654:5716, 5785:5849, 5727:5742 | -0.057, 3.73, 4.21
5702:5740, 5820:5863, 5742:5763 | -0.039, 4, 4.08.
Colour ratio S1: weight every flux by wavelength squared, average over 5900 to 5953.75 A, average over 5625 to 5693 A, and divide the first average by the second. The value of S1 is 1.13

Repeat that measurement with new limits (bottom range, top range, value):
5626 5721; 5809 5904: 1.10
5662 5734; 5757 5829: 1.09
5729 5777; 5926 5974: 1.03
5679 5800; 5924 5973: 1.06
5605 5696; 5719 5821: 1.09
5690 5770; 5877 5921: 1.04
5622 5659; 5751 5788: 1.06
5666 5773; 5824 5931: 1.06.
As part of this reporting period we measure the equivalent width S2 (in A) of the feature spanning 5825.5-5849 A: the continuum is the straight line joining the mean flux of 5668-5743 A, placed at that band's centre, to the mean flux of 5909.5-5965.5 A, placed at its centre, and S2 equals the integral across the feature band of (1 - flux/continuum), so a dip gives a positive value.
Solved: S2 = -1.9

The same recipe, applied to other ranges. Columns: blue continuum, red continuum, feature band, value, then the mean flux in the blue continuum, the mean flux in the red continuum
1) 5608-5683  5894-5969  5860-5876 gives 0.6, 3.92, 3.92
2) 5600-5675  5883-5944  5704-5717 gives 0.3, 3.91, 3.91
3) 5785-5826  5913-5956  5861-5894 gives 2.0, 4.22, 3.87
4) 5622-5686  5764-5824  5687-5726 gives 1.3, 3.88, 4.05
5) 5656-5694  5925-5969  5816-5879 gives -3.1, 3.77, 3.87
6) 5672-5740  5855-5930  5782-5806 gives -1.1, 3.89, 3.86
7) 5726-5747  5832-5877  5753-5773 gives 0.2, 4.12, 3.91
